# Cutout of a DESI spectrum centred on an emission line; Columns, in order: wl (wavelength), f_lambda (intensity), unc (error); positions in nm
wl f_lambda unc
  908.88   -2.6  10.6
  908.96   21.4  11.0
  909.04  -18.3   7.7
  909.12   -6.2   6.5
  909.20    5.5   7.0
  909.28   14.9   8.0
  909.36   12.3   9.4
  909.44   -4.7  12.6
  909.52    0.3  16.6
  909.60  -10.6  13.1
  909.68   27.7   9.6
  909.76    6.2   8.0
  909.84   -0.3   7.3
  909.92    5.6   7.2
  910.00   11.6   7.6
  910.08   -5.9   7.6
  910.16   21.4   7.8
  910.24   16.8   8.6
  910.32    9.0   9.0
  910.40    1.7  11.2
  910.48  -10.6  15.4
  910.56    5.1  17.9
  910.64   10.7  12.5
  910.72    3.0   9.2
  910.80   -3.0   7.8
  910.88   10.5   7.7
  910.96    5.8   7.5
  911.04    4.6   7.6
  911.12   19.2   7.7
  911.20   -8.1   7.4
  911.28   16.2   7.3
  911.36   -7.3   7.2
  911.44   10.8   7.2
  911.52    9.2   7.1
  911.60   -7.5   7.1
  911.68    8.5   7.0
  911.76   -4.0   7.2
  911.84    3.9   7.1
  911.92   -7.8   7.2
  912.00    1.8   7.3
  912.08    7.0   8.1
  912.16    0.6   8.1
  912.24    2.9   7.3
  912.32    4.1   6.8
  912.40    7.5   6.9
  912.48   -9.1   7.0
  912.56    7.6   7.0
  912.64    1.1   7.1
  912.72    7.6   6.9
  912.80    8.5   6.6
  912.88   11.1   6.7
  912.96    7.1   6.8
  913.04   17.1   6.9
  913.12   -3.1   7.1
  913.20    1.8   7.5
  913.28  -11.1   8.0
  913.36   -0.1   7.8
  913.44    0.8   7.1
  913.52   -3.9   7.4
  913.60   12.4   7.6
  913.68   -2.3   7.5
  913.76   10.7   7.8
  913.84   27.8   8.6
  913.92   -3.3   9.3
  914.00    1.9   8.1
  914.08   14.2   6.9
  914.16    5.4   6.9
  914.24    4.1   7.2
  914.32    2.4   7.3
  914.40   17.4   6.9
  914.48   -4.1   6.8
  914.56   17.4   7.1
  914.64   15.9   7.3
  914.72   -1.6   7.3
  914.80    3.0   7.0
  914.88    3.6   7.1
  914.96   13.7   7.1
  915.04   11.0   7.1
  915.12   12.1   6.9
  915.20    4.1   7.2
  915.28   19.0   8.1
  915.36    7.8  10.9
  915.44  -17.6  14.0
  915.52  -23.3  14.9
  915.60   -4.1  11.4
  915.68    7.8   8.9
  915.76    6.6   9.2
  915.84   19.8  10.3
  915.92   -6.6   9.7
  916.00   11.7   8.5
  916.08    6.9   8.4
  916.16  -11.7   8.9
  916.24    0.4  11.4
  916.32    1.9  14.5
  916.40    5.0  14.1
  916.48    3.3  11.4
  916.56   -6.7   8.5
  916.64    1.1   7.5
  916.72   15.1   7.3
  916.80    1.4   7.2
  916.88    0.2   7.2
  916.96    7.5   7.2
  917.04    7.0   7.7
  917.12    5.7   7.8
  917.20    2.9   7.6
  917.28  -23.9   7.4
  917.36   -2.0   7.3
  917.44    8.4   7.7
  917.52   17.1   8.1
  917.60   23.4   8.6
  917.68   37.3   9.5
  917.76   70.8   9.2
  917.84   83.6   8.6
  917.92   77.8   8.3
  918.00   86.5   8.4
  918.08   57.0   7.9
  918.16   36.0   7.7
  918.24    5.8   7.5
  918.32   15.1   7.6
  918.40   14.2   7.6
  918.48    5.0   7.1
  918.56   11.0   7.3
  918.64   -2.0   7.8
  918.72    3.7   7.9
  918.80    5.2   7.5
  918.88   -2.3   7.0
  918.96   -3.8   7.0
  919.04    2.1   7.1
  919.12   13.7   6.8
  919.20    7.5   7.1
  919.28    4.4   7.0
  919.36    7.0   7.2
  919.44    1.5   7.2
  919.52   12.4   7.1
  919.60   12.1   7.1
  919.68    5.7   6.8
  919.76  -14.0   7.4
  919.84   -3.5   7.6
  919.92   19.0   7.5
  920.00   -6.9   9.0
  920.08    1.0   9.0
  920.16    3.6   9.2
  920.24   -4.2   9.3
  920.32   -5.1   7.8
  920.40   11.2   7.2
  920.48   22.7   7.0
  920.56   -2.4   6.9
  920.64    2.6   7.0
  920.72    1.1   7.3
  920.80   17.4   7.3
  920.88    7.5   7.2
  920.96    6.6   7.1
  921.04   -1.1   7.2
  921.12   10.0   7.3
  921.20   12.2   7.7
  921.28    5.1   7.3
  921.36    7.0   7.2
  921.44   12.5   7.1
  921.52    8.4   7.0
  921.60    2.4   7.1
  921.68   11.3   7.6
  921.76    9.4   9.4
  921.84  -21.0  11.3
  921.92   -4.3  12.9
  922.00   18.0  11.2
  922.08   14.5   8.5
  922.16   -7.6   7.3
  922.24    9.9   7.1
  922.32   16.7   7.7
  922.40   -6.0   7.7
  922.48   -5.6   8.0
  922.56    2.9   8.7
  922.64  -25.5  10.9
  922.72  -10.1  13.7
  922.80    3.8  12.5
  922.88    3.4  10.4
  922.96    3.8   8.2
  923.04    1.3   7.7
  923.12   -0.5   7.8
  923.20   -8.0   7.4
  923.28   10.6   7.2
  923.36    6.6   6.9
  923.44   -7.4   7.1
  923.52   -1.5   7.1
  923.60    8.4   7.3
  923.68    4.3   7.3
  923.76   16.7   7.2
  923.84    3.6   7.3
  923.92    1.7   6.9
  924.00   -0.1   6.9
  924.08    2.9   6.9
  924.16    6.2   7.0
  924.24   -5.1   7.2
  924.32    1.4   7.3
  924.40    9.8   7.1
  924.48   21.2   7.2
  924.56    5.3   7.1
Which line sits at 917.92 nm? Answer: H-beta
